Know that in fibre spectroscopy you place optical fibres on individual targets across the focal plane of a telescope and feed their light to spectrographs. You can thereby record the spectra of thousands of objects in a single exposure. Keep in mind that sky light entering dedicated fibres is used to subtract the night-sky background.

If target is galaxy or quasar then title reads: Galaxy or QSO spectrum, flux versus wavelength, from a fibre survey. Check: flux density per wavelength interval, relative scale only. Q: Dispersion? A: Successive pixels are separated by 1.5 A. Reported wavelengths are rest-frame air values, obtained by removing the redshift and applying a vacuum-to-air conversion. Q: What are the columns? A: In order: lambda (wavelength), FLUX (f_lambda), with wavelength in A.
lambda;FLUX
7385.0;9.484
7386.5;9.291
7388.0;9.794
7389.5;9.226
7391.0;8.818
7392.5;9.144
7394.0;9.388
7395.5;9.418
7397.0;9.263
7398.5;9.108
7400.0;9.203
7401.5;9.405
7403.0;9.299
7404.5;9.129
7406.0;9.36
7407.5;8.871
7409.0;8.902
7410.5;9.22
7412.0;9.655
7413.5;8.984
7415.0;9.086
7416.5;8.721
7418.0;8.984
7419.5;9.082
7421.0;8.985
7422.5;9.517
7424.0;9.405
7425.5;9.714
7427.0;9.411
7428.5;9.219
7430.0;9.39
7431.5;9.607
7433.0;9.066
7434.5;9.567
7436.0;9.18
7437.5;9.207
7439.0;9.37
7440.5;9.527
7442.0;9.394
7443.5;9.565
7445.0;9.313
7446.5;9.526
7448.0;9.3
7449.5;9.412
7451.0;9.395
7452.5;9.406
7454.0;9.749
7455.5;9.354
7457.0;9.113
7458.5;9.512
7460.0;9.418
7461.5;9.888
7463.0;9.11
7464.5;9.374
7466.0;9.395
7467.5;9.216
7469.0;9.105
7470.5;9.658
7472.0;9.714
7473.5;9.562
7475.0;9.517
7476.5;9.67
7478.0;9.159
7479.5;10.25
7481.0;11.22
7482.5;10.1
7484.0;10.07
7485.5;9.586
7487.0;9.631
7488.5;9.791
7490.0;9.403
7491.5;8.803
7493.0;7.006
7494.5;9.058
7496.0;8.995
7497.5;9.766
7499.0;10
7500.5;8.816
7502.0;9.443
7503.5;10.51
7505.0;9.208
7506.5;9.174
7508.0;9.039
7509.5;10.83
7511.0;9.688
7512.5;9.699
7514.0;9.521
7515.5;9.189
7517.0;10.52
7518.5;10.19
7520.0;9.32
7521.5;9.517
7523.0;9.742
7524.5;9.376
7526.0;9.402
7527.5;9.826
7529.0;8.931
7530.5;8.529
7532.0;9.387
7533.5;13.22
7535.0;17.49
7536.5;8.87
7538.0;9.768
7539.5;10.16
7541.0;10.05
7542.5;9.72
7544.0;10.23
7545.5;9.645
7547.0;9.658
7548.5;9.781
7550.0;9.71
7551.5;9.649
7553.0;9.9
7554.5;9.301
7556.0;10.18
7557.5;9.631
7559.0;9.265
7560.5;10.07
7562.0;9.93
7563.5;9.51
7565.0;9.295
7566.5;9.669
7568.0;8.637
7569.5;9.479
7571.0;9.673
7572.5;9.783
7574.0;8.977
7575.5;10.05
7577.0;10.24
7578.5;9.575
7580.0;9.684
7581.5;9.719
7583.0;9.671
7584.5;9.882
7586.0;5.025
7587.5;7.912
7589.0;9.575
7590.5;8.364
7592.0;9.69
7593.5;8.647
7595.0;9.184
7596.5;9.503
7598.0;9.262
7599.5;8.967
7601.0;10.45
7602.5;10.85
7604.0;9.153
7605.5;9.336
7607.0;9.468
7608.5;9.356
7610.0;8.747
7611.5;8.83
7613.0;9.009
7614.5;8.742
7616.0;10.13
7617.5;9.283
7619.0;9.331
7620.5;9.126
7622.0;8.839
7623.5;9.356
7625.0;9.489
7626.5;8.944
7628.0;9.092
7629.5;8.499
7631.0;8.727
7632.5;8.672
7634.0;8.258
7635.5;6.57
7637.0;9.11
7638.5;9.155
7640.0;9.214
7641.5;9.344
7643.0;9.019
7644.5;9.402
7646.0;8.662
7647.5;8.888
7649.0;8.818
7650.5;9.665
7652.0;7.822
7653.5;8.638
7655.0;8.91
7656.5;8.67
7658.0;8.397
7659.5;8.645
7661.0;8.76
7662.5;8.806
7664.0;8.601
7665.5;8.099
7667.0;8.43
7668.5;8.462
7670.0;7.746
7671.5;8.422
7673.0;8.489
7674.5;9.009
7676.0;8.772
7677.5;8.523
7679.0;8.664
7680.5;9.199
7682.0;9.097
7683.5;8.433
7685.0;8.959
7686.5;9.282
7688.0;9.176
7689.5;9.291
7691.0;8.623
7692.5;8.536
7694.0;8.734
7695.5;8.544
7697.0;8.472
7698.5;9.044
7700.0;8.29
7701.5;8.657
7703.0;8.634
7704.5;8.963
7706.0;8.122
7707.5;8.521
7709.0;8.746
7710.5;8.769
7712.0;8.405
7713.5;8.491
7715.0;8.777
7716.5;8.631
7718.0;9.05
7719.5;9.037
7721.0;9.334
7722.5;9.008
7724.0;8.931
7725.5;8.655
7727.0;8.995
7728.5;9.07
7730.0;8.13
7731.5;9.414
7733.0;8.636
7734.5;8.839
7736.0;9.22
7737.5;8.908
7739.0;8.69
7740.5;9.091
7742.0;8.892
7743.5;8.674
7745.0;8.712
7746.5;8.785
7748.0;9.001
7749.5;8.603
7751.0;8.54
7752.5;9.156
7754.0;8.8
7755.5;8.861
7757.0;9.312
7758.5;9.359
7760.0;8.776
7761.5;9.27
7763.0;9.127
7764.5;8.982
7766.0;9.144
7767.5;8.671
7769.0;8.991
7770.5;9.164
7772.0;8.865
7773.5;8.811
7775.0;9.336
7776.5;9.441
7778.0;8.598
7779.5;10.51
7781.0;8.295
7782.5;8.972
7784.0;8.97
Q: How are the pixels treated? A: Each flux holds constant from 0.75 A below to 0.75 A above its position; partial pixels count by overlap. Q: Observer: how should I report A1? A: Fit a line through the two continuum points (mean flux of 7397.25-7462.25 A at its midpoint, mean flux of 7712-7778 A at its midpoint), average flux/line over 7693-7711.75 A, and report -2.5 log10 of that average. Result 0.04 mag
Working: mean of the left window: 9.31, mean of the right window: 8.92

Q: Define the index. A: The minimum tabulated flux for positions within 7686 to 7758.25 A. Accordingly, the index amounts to 8.122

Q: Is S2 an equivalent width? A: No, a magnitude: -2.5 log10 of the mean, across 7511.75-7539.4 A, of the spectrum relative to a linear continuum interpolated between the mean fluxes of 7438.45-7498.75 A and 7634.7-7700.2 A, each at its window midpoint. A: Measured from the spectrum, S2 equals -0.10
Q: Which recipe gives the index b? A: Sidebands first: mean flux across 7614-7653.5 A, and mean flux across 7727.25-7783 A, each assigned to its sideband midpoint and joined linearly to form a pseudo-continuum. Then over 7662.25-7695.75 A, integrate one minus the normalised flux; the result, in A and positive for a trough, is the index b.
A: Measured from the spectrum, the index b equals 0.9 A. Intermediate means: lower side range 8.92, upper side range 8.96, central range 8.69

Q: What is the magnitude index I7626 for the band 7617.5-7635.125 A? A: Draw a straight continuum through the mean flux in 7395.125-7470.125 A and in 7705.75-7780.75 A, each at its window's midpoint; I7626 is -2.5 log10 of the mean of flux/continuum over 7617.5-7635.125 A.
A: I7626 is 0.020 mag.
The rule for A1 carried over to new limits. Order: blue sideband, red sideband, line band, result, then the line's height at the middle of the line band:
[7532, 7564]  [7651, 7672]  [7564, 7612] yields 0.04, 9.63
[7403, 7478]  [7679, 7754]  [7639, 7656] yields 0.00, 8.94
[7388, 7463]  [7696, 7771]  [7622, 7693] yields 0.03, 8.96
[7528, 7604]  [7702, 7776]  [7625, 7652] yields 0.06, 9.34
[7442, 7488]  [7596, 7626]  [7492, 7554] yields -0.04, 9.49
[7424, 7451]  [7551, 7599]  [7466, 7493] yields -0.02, 9.38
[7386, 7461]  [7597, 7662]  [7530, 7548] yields -0.16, 9.14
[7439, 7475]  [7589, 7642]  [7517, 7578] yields -0.07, 9.25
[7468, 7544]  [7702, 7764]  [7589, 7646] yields 0.03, 9.33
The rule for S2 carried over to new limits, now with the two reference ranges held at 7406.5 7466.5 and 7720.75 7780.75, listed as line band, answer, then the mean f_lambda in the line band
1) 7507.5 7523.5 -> -0.06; 9.76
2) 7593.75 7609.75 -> -0.04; 9.5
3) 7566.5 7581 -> -0.05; 9.57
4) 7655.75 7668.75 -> 0.07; 8.54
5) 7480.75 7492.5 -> -0.05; 9.71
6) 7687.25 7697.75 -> 0.03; 8.77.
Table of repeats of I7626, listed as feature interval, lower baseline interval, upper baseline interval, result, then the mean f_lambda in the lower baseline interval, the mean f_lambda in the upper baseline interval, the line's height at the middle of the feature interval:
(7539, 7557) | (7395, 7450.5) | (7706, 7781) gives -0.08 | 9.28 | 8.92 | 9.14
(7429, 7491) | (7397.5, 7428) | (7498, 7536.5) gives 0.00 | 9.2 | 10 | 9.56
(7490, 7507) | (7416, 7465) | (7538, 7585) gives 0.04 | 9.36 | 9.7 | 9.52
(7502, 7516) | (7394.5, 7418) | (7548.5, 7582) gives -0.02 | 9.17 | 9.64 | 9.47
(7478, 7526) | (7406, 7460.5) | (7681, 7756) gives -0.05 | 9.31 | 8.81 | 9.19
